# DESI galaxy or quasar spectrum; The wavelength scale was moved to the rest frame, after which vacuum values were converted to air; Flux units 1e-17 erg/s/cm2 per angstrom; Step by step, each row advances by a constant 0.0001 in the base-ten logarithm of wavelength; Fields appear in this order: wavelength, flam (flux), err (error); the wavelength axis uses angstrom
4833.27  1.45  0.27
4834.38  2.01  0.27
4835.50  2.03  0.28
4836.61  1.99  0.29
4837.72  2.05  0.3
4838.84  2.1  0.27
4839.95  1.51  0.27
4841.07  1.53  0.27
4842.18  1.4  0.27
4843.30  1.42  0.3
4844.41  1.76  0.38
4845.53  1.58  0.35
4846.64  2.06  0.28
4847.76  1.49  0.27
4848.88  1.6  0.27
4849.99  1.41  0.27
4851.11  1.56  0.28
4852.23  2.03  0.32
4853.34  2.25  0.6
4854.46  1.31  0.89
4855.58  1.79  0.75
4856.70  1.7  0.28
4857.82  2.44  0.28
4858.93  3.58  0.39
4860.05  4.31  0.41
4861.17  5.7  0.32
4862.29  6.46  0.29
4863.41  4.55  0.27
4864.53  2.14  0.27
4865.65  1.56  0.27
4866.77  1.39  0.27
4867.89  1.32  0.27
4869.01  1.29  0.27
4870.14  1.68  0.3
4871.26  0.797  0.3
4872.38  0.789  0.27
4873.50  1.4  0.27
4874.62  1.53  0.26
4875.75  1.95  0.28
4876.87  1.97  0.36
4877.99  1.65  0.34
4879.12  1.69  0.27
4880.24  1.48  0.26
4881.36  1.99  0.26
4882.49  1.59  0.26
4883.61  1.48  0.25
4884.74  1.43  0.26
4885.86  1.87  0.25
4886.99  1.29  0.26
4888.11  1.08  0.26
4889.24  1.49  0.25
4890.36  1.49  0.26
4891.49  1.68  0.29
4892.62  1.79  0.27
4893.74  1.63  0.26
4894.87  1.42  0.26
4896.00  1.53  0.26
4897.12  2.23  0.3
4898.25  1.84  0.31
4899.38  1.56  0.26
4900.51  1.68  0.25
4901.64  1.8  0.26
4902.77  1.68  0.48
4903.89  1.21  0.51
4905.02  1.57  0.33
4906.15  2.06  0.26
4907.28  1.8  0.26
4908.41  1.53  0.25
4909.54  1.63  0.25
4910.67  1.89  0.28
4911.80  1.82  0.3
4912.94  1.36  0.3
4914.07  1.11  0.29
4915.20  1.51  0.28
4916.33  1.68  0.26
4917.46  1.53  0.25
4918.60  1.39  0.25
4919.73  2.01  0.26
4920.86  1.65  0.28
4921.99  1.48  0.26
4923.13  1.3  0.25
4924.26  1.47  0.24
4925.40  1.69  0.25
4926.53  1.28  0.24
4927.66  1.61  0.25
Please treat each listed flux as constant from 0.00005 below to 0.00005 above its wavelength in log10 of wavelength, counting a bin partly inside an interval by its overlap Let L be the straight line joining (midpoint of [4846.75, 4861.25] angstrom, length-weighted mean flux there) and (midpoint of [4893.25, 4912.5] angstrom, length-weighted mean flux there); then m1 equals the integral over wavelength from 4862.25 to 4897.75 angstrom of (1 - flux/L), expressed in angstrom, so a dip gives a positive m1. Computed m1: 4.4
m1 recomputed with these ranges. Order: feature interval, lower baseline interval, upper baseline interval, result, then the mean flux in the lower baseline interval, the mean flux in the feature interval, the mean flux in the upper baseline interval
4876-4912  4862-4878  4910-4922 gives 2.3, 1.97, 1.65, 1.59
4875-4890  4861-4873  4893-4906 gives 3.3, 2.41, 1.61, 1.67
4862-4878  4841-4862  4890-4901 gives 0.4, 2.23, 1.97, 1.69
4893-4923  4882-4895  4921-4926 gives -2.5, 1.52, 1.63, 1.5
